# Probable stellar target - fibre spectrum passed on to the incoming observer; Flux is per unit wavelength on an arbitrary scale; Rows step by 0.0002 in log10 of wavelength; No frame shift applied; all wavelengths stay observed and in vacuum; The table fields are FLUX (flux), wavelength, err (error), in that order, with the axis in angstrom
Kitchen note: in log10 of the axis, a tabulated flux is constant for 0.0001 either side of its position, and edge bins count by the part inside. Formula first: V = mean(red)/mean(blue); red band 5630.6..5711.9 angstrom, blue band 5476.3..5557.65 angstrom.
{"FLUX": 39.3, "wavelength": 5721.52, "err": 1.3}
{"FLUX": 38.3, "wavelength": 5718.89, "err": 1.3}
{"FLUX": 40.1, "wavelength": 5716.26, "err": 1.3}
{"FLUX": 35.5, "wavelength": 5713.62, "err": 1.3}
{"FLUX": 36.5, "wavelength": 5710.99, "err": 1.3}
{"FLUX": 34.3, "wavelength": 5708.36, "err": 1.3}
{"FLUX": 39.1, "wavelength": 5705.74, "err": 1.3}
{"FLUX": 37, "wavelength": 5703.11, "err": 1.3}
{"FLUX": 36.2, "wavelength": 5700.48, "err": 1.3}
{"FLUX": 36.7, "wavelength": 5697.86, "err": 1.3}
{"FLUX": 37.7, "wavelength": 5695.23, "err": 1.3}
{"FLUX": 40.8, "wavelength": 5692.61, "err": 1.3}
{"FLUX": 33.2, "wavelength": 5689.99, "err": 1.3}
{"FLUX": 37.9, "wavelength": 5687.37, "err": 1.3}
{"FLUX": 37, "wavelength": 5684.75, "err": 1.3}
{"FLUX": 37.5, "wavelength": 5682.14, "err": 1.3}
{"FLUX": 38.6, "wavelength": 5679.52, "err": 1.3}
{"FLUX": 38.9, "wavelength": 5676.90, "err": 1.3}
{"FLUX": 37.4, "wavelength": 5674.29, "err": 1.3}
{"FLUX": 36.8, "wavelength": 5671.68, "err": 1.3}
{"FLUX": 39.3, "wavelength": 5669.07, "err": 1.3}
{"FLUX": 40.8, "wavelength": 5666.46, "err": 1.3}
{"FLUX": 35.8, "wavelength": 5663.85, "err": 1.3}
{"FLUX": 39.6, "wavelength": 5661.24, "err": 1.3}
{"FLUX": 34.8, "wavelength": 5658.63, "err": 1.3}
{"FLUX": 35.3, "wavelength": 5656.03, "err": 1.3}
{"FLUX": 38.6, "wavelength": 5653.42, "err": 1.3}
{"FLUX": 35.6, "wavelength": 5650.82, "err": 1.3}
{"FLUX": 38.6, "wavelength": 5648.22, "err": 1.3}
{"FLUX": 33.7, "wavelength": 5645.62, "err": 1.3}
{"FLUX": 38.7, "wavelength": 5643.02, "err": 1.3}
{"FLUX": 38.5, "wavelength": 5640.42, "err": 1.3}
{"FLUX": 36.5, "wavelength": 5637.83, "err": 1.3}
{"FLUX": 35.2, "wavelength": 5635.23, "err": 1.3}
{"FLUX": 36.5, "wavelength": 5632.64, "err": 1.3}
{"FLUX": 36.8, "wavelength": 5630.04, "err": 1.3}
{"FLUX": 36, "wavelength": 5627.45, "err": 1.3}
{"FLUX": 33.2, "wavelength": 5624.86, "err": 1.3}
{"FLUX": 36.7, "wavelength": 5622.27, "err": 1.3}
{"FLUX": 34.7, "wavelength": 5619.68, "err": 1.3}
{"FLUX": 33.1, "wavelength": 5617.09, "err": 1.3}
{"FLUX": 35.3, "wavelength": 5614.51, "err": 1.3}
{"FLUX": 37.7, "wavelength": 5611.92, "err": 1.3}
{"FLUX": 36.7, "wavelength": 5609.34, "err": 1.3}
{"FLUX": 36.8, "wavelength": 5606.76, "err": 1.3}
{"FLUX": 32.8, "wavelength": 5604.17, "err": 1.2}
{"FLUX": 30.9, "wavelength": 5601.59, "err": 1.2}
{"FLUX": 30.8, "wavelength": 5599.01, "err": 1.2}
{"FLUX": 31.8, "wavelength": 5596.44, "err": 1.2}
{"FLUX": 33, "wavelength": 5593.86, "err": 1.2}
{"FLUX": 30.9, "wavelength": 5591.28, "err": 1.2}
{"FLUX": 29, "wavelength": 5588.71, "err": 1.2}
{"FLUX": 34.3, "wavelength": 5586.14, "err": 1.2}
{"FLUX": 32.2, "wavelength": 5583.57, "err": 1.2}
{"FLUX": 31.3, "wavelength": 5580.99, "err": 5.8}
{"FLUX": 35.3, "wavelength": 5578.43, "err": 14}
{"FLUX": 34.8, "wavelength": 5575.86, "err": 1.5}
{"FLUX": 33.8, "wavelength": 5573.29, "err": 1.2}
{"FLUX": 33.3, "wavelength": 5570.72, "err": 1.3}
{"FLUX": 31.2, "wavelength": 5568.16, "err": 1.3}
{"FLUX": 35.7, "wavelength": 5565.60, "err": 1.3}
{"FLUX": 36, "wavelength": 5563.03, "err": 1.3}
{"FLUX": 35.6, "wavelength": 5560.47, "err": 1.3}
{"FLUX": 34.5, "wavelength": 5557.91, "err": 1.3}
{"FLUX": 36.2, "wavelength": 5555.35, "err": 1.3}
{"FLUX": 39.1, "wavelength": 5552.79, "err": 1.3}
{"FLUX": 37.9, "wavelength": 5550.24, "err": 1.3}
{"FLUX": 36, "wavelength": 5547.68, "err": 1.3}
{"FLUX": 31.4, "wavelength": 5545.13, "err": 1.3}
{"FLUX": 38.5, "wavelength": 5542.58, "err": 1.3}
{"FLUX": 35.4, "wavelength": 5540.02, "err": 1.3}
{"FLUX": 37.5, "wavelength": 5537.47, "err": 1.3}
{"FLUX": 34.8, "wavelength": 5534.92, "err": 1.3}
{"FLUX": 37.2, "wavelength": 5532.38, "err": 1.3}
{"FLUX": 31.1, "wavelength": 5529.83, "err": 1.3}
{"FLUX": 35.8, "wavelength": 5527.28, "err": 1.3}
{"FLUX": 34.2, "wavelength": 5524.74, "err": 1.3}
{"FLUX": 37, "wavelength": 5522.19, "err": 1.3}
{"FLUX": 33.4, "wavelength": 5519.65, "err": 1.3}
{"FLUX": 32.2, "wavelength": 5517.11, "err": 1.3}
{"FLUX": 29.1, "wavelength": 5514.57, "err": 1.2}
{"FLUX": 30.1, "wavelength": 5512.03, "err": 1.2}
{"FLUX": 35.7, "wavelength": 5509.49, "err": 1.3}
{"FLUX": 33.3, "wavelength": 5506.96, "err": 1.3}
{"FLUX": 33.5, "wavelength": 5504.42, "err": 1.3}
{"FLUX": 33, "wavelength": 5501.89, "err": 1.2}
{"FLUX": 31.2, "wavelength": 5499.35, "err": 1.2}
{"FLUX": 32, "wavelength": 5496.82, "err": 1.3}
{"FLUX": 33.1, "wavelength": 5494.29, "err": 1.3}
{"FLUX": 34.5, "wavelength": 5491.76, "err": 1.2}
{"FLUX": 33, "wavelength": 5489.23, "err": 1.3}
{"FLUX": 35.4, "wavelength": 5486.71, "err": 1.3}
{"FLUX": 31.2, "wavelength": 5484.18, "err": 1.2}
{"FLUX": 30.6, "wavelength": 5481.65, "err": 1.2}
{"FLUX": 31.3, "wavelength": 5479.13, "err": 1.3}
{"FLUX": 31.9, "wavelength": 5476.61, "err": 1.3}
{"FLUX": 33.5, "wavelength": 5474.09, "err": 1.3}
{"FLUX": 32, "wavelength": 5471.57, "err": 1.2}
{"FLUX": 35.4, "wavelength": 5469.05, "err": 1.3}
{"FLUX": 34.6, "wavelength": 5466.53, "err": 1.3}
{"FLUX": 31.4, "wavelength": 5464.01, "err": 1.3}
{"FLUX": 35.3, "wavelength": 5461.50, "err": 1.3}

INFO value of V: 1.09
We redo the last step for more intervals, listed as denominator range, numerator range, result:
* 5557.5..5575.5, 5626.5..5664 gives 1.07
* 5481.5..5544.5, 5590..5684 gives 1.07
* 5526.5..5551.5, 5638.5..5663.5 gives 1.04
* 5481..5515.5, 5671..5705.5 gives 1.15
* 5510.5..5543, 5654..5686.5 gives 1.10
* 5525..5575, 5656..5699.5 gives 1.07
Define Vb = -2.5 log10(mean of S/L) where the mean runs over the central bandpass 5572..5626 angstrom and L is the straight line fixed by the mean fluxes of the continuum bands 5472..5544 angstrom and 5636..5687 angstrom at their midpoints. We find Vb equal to 0.07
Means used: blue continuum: 33.5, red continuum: 37.5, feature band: 33.6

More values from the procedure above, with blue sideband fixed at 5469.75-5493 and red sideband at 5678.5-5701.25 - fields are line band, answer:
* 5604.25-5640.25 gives 0.00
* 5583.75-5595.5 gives 0.10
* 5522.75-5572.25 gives -0.04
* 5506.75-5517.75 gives 0.05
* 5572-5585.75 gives 0.04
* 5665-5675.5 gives -0.05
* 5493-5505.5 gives 0.02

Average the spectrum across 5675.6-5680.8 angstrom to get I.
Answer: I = 38.7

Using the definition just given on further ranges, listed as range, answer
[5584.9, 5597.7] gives 31.8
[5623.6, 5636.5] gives 35.6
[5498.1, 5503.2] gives 32.1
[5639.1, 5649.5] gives 37.4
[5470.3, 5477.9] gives 32.5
